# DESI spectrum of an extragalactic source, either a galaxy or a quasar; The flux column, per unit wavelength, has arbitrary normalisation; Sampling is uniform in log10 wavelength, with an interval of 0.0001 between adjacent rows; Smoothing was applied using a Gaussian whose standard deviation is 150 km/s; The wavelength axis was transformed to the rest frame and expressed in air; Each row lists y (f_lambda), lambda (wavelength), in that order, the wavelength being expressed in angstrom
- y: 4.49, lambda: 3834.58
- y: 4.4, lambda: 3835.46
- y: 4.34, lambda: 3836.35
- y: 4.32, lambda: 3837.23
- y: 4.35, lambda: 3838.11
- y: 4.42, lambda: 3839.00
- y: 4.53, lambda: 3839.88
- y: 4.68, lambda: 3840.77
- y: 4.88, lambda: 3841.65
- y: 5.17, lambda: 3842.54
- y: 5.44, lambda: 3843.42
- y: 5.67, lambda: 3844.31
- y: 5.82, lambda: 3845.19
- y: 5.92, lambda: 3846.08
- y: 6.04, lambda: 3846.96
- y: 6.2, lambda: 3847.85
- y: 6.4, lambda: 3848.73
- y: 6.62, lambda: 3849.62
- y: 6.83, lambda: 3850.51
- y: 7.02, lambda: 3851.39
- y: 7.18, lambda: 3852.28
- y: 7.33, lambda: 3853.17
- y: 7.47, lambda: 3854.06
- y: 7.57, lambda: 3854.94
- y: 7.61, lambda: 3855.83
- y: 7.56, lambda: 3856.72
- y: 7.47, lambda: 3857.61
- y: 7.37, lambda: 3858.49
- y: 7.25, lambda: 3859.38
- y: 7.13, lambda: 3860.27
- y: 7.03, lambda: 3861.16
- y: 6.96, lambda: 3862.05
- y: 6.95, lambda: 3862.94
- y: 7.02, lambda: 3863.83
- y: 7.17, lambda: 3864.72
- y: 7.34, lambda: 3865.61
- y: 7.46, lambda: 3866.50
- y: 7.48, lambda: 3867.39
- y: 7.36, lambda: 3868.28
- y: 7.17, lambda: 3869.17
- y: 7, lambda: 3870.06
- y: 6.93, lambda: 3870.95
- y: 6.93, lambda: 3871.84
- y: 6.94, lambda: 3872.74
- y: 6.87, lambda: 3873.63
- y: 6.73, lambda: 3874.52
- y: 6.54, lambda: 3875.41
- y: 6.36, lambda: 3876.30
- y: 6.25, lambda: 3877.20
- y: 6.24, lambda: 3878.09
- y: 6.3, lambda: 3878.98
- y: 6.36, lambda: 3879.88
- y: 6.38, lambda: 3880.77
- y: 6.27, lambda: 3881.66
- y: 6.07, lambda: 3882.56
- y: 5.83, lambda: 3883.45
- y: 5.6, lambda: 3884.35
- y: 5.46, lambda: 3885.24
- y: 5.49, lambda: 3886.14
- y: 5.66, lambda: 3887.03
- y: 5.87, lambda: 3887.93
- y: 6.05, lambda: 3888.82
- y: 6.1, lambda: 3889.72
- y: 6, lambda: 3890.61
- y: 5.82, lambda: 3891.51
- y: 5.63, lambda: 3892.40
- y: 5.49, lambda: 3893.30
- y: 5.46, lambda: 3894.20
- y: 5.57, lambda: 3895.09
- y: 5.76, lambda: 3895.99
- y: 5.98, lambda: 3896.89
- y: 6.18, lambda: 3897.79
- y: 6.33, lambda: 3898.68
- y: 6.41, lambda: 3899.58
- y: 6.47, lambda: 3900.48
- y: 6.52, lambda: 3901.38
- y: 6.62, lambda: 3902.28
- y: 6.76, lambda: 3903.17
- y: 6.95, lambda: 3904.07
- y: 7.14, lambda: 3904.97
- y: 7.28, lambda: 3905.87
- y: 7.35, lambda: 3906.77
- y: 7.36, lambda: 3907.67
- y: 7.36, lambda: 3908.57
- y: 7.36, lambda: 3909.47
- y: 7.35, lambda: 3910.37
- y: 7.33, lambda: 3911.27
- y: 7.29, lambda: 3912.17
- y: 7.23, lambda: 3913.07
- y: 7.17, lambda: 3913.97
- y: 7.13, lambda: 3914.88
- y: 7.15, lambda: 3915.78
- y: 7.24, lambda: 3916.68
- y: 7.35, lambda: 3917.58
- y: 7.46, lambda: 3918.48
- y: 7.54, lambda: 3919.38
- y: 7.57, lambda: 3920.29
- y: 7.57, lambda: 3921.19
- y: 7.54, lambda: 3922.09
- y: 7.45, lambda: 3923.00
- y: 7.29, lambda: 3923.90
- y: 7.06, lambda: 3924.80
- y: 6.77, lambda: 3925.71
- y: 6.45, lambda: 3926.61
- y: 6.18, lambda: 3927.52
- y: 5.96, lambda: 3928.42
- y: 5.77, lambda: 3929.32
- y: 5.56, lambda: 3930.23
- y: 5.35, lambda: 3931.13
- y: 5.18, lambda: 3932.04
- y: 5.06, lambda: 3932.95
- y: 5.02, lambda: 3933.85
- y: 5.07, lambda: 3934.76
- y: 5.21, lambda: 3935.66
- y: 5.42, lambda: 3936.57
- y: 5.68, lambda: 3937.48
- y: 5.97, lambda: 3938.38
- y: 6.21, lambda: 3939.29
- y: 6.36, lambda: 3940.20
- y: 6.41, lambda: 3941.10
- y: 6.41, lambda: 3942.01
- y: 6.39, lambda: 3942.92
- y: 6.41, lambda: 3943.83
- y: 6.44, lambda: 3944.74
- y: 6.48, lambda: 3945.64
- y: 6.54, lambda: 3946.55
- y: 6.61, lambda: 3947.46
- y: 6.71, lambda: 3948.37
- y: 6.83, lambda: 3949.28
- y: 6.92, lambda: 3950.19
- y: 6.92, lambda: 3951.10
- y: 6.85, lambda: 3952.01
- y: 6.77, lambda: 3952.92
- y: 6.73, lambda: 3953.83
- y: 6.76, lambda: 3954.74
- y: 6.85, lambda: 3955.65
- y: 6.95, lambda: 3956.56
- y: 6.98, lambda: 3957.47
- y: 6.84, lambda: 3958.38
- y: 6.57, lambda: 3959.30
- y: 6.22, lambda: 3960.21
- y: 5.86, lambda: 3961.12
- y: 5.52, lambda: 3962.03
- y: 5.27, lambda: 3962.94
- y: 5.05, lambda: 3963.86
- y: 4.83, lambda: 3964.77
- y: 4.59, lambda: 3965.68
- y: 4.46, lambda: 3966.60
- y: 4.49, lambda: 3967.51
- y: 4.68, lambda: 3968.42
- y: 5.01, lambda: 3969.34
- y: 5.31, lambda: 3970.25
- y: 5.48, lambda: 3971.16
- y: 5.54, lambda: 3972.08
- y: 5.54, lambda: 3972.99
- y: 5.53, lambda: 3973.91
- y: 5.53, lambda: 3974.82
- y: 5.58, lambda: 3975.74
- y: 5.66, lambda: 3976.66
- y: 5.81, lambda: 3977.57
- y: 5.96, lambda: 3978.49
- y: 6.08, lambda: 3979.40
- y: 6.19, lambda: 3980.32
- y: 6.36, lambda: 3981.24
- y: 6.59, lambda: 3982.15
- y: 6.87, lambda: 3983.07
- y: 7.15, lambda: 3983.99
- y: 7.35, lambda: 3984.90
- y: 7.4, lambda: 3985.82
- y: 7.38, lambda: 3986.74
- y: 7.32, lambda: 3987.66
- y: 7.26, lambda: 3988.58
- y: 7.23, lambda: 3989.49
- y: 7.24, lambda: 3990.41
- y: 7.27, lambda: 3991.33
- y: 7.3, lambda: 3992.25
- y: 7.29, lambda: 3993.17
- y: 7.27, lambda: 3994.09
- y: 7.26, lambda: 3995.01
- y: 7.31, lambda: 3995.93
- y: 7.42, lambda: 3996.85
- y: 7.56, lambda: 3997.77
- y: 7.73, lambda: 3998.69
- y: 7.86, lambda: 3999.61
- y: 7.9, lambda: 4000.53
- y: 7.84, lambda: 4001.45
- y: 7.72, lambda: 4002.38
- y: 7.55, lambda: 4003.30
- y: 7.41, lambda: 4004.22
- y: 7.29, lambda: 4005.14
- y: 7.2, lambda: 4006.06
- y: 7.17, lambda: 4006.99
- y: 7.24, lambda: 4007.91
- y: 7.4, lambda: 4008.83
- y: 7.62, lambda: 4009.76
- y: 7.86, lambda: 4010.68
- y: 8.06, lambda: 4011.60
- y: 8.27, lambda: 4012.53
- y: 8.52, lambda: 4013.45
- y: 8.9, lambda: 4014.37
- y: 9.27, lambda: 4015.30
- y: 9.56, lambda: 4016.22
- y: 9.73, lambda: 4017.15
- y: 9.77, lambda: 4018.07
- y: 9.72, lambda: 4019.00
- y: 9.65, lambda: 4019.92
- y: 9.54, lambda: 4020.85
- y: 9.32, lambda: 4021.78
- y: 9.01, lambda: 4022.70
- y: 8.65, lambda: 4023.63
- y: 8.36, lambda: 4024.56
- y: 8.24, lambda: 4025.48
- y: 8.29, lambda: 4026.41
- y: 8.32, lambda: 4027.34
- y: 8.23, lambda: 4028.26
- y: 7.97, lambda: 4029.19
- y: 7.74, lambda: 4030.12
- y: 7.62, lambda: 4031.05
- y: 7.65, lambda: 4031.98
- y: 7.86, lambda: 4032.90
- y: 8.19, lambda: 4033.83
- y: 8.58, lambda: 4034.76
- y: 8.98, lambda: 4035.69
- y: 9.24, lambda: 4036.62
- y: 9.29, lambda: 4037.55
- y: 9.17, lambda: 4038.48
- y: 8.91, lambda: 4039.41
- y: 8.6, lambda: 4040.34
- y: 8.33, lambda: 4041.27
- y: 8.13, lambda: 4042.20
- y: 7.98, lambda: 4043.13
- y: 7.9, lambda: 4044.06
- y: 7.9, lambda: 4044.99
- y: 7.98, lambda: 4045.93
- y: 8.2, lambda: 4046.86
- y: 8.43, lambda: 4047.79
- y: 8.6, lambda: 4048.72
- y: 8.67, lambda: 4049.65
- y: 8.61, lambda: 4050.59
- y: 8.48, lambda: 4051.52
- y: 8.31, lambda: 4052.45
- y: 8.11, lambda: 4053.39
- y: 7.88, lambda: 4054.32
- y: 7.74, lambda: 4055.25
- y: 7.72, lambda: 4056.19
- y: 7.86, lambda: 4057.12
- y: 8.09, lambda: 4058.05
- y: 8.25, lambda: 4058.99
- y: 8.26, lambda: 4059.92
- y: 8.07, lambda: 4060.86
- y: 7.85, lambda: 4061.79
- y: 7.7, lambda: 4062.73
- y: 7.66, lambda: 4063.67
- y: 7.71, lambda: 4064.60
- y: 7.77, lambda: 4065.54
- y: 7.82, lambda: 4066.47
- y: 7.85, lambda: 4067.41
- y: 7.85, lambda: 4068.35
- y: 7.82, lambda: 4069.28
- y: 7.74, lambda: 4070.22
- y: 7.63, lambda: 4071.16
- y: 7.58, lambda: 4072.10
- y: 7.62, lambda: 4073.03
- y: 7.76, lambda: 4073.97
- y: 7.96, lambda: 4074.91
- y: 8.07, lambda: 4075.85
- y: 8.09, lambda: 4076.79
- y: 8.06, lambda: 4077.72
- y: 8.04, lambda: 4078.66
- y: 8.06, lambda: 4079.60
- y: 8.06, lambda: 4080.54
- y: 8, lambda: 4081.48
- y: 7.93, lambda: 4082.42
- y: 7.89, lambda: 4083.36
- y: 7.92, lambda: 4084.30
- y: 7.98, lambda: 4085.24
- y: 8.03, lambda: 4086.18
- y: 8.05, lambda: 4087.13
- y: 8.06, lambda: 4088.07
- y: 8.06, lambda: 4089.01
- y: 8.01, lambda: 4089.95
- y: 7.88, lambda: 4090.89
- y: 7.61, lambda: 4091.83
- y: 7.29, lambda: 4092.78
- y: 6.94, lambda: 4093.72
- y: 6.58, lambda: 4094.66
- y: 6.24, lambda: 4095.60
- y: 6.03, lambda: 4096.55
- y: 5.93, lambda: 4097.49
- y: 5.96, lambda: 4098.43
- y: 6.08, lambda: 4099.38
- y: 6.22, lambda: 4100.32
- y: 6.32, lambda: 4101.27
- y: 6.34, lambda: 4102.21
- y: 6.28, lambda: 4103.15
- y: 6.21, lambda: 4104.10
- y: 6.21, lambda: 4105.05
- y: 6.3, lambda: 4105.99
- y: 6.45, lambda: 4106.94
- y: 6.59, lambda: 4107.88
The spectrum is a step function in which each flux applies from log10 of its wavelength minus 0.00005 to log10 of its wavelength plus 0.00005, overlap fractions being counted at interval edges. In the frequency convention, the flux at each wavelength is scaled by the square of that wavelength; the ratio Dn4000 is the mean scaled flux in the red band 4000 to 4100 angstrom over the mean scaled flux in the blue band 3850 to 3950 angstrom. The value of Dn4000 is 1.3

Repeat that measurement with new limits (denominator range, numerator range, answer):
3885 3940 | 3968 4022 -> 1.19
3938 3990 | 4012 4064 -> 1.41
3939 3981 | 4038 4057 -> 1.44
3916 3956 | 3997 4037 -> 1.34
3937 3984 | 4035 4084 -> 1.41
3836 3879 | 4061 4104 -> 1.29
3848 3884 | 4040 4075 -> 1.28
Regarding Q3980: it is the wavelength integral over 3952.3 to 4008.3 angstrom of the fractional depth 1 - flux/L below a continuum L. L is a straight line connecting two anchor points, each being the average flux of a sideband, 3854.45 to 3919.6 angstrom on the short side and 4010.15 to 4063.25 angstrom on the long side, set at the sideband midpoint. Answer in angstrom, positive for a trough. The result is 9.2 angstrom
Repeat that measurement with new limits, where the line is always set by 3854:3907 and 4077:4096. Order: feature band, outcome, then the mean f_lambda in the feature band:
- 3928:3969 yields 5.8 angstrom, 5.98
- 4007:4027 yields -3.6 angstrom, 8.68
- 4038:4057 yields -1.9 angstrom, 8.28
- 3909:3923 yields -1.2 angstrom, 7.35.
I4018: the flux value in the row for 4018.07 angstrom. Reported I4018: 9.77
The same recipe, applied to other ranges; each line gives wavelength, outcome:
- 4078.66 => 8.04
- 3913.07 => 7.23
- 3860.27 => 7.13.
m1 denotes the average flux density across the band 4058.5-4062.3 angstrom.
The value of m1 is 8.09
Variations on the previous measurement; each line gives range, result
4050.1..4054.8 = 8.28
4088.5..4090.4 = 8.05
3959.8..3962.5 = 5.87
